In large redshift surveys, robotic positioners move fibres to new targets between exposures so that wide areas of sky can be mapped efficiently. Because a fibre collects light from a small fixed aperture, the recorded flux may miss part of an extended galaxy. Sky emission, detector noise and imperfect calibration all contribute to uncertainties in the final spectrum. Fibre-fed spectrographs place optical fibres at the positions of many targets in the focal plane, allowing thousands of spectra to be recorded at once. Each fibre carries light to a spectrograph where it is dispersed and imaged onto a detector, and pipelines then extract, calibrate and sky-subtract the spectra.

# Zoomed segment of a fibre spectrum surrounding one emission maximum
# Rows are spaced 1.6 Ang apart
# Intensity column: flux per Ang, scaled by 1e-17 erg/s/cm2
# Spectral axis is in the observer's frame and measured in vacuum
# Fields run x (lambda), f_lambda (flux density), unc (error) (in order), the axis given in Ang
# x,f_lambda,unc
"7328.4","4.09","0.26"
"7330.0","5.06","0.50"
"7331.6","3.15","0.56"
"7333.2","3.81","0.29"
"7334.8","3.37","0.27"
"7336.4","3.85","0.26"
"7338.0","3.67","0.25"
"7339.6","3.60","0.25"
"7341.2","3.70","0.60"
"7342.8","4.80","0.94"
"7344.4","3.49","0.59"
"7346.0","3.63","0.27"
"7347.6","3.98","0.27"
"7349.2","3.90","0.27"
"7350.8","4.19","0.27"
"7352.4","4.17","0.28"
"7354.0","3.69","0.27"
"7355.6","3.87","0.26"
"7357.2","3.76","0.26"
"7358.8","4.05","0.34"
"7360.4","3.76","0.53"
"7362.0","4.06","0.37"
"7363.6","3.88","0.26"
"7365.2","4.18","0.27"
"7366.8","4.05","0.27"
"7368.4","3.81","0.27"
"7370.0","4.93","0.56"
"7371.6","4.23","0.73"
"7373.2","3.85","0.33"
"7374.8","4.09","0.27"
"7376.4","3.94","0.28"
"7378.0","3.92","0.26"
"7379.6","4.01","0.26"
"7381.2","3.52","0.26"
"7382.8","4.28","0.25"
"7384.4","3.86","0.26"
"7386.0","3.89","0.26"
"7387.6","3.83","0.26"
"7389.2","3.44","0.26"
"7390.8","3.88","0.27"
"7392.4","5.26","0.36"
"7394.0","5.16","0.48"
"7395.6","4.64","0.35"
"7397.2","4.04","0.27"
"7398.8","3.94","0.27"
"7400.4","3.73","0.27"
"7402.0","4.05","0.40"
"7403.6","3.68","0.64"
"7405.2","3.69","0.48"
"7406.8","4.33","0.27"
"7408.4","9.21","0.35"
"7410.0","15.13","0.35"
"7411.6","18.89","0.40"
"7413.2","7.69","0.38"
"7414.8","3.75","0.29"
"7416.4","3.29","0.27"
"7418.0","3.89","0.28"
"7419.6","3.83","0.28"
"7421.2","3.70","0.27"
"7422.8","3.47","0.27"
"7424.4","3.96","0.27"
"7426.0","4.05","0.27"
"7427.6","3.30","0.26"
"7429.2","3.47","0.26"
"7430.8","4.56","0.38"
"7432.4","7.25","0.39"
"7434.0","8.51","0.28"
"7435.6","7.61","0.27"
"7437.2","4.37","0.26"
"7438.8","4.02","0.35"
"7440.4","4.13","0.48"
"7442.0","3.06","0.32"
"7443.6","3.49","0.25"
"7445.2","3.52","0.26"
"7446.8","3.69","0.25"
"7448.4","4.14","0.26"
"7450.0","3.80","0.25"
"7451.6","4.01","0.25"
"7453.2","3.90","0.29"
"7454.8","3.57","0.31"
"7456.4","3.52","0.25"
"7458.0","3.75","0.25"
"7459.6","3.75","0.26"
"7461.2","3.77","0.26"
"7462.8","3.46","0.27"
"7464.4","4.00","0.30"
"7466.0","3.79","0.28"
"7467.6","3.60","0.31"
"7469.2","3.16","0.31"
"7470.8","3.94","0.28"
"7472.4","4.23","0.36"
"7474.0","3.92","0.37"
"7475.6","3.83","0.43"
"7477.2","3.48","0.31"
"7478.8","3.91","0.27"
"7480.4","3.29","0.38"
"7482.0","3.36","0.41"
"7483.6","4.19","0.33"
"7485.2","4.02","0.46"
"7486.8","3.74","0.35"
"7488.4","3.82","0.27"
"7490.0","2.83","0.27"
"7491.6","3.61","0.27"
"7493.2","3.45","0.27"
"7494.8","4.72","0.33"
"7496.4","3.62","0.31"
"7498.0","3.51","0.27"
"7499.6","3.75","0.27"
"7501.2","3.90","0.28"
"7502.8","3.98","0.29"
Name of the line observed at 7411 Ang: H-alpha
